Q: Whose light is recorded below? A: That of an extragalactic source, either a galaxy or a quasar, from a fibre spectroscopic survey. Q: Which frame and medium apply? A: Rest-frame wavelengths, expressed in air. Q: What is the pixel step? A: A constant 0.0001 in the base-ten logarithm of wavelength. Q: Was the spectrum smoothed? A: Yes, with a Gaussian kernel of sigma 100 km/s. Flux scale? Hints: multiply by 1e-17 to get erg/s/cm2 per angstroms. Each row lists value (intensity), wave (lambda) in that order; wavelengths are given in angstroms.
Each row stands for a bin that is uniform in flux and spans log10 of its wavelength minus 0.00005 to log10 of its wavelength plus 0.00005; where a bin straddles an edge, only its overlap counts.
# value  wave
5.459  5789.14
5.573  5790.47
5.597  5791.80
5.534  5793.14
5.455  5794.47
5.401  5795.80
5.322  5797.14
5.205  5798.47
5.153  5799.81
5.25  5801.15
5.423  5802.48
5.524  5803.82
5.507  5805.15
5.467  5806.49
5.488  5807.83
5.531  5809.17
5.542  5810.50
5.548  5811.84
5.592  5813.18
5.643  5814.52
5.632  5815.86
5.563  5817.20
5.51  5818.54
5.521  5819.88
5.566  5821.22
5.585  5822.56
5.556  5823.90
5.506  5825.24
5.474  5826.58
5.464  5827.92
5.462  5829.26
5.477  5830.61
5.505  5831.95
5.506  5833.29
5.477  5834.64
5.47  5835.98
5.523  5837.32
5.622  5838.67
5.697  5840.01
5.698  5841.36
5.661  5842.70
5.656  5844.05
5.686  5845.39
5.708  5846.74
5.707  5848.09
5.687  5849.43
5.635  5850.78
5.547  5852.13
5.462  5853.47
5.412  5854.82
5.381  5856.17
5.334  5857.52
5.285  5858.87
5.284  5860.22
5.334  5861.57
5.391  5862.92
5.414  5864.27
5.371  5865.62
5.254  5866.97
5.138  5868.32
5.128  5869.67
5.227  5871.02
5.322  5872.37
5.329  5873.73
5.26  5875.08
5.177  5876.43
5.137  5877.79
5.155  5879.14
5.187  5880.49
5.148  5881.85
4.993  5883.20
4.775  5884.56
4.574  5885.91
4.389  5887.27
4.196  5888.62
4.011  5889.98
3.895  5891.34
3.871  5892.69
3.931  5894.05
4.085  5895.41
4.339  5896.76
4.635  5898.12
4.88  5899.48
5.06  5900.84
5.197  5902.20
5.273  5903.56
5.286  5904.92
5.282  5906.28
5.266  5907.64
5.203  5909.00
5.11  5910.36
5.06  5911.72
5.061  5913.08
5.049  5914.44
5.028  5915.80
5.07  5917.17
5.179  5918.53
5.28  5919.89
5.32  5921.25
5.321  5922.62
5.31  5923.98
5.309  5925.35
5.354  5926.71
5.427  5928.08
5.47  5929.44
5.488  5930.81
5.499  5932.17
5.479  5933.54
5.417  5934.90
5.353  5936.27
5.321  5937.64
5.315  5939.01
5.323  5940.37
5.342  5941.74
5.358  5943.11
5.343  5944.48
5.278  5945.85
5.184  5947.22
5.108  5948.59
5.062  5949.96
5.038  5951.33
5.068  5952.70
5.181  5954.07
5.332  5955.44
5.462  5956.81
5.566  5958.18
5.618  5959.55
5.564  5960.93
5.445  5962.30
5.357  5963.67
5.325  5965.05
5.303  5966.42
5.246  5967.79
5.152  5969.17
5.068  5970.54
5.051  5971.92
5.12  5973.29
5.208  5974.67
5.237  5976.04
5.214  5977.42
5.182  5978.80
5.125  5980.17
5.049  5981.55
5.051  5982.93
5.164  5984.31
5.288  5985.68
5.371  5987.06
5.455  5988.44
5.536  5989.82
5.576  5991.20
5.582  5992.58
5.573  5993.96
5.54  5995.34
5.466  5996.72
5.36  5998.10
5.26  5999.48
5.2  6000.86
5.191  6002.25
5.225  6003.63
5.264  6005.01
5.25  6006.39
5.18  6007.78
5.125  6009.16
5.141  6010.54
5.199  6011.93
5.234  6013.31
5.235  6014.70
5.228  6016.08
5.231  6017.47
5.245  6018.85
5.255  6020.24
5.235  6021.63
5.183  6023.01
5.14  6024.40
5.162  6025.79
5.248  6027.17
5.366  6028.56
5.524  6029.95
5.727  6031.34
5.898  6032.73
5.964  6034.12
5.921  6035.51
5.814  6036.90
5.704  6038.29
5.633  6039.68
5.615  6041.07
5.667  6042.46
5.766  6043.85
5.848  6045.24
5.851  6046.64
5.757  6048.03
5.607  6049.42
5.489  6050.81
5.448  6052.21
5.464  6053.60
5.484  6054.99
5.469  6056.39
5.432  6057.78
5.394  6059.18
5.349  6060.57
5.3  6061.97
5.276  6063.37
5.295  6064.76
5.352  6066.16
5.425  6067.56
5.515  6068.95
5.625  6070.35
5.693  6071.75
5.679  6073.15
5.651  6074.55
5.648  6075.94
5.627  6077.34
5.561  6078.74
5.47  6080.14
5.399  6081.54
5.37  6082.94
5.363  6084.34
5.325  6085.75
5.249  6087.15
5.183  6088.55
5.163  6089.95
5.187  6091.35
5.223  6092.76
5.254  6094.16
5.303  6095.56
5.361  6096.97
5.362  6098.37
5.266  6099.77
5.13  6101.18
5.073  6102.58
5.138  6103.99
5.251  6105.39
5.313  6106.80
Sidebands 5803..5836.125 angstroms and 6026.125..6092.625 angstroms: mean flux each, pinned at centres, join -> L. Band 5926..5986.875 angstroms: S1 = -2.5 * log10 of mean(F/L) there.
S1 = 0.05 mag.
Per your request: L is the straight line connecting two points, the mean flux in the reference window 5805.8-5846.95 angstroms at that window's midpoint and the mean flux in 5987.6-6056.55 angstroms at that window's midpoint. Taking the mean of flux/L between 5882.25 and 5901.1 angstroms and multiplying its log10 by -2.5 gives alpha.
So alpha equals 0.25 mag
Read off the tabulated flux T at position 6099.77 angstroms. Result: 5.266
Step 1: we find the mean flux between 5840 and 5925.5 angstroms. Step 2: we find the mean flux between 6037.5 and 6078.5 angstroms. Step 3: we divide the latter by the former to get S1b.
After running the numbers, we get 1.09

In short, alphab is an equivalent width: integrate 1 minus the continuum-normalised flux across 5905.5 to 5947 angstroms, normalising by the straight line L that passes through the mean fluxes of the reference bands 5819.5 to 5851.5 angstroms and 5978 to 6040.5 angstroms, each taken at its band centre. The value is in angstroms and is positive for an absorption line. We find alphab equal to 1.36 angstroms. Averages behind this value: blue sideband 5.58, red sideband 5.36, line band 5.29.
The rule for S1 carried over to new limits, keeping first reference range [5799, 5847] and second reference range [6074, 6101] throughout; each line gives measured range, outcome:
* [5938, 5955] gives 0.05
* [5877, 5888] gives 0.12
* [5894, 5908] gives 0.13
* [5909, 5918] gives 0.08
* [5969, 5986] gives 0.06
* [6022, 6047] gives -0.04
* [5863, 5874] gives 0.05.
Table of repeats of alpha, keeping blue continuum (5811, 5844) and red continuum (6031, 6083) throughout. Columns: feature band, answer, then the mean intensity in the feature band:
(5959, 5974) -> 0.057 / 5.29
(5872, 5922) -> 0.140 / 4.89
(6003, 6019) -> 0.074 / 5.21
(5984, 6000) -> 0.027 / 5.44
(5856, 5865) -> 0.043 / 5.34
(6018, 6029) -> 0.071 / 5.23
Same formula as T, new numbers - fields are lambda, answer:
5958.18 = 5.566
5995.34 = 5.54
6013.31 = 5.234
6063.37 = 5.276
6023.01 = 5.183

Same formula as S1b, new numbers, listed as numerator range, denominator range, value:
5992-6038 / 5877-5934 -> 1.08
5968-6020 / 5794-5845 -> 0.95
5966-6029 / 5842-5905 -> 1.03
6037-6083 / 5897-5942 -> 1.06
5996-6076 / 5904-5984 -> 1.03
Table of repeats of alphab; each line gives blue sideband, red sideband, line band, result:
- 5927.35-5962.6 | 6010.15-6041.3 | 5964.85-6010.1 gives 1.01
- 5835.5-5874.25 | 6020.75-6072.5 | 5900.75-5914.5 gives 0.76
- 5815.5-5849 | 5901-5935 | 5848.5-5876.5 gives 0.54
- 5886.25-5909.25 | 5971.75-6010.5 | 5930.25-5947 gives -1.57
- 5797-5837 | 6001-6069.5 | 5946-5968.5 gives 0.61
